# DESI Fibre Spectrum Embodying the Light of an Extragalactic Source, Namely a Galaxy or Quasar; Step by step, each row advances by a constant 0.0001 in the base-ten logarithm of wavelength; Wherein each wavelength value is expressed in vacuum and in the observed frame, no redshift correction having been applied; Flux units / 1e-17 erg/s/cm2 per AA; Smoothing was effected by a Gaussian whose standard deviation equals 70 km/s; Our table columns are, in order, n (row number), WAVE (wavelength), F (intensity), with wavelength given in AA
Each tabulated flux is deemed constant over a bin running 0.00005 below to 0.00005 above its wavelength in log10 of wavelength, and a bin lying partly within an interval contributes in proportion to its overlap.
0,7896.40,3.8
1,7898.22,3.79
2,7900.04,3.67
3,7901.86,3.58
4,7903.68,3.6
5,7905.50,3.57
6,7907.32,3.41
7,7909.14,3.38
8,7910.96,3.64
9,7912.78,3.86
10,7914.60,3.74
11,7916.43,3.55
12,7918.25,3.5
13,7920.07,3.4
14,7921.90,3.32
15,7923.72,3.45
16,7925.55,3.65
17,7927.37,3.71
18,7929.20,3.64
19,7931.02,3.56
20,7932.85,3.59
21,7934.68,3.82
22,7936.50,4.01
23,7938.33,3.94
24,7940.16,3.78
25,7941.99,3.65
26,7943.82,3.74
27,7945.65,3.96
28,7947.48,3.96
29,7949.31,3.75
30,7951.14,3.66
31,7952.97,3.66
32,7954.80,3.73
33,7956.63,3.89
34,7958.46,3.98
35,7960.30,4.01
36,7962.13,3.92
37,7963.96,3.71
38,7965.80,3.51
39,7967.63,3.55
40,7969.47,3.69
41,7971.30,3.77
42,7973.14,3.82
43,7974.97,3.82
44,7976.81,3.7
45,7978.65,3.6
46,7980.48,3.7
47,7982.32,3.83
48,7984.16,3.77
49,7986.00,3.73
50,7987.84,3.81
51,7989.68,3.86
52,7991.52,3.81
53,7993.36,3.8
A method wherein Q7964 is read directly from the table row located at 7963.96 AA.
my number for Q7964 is 3.71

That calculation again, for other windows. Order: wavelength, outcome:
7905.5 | 3.57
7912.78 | 3.86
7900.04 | 3.67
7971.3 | 3.77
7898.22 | 3.79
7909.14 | 3.38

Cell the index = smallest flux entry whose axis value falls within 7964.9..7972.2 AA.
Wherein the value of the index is 3.51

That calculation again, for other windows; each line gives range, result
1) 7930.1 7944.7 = 3.56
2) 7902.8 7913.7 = 3.38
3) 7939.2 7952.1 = 3.65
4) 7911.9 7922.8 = 3.32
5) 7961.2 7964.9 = 3.71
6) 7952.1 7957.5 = 3.66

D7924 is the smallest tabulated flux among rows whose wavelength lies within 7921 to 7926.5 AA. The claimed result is 3.32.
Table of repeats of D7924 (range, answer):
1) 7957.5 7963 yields 3.92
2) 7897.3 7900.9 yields 3.67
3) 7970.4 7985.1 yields 3.6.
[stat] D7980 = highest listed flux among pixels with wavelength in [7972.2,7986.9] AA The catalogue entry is 3.83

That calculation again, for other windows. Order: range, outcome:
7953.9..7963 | 4.01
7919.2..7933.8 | 3.71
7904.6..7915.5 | 3.86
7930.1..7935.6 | 3.82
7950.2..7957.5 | 3.89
